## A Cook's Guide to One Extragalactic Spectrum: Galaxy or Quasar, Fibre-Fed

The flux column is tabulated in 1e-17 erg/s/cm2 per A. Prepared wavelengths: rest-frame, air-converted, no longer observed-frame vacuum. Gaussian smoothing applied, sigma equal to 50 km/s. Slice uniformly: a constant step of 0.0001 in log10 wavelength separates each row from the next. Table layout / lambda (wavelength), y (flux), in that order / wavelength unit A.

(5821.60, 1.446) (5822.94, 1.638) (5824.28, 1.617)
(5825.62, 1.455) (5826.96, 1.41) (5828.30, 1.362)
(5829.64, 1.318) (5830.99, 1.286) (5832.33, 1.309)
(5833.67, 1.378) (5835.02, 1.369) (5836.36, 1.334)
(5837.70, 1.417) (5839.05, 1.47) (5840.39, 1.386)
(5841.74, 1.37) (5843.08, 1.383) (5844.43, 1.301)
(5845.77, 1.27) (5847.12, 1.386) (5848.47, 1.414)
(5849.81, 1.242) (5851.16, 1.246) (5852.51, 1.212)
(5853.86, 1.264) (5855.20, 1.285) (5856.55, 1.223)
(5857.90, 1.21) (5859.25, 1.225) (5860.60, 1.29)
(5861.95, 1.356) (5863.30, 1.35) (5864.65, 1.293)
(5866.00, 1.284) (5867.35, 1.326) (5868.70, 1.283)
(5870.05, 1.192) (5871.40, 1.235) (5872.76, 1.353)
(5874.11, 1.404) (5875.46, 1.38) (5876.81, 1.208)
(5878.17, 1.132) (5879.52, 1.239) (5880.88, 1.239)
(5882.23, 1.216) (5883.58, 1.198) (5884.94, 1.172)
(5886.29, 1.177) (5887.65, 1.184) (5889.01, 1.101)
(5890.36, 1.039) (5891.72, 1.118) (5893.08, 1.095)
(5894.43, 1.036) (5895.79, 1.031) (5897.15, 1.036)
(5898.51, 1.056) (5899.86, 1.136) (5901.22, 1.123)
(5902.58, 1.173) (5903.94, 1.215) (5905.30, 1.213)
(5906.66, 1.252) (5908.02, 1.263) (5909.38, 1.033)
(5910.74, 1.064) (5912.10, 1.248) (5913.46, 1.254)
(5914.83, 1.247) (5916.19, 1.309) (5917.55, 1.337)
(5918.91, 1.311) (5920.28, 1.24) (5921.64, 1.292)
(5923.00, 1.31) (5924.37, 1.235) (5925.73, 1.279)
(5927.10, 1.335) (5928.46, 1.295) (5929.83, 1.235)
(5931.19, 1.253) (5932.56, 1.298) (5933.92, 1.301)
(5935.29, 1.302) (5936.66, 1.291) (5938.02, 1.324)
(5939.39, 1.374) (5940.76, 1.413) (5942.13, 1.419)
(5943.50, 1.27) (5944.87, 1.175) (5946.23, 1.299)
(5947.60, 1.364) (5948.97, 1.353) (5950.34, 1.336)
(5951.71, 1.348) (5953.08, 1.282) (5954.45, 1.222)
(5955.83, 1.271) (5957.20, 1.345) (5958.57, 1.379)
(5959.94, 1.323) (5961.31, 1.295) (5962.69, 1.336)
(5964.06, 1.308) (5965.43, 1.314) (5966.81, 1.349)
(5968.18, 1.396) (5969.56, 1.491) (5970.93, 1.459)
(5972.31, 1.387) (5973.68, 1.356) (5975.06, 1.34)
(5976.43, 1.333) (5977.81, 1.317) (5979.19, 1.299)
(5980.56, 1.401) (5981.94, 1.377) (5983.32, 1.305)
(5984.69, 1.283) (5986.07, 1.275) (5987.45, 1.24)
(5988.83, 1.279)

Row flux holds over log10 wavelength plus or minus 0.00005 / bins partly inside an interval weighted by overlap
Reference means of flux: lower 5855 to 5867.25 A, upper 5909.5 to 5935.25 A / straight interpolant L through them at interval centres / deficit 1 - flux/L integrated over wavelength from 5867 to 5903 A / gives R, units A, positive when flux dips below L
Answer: 2.7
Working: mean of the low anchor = 1.28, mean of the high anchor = 1.26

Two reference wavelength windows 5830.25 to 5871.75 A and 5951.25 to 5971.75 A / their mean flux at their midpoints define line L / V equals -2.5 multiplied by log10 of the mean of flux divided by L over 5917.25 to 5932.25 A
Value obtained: 0.04 mag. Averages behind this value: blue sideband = 1.31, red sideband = 1.34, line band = 1.28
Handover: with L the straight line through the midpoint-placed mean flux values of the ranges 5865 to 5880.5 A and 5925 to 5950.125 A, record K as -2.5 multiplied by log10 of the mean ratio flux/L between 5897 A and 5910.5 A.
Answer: 0.125 mag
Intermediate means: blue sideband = 1.28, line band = 1.15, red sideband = 1.31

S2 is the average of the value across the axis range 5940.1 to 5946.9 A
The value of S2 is 1.32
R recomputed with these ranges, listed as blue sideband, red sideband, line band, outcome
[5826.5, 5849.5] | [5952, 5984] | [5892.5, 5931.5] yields 4.2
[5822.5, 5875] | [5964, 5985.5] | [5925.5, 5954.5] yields 0.9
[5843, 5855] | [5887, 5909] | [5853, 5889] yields -1.0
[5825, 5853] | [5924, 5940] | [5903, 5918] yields 1.0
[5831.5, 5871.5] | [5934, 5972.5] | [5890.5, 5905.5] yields 2.5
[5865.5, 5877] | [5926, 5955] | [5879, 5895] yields 1.9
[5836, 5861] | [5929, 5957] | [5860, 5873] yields 0.2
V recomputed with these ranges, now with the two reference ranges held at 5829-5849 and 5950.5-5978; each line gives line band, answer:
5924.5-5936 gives 0.051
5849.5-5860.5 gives 0.097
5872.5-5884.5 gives 0.079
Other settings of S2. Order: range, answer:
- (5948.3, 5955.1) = 1.31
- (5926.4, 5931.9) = 1.28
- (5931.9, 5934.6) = 1.3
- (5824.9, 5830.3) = 1.39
